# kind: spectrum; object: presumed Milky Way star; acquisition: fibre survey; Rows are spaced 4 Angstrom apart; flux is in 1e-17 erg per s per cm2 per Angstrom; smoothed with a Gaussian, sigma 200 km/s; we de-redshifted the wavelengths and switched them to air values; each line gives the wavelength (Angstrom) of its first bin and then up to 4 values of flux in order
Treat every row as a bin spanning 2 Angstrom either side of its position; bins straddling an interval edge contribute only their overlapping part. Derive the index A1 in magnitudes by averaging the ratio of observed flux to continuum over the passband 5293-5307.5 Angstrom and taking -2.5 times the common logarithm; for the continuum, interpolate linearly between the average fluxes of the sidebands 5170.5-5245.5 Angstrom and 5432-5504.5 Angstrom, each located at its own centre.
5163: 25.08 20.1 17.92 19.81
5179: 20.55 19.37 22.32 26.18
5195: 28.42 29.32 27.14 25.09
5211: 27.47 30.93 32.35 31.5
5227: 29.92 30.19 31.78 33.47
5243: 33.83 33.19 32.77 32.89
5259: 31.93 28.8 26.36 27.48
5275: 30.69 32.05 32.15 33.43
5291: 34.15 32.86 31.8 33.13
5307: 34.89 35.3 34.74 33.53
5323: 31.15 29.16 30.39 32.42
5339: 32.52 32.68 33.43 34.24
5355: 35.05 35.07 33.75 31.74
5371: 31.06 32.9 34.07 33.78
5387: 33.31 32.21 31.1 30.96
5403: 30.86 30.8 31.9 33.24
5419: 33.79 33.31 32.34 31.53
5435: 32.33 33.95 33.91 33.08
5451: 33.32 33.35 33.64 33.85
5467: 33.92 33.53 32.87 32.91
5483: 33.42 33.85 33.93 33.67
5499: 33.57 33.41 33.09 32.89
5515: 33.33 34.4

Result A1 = -0.12 mag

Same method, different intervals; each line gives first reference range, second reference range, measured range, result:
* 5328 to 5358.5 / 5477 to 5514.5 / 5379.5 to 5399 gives 0.02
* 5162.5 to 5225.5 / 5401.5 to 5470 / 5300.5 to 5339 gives -0.12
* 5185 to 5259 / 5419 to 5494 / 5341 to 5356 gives -0.07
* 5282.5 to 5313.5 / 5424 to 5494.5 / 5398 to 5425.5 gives 0.04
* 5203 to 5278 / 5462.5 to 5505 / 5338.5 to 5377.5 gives -0.04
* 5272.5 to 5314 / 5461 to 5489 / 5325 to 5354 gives 0.03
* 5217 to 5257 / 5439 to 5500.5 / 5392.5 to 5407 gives 0.07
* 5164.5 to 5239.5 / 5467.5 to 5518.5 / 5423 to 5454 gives -0.03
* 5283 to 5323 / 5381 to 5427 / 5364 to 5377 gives 0.02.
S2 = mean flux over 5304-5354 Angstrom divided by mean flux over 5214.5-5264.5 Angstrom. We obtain 1.03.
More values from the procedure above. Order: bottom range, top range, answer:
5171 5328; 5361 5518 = 1.10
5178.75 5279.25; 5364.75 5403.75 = 1.11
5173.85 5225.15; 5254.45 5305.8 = 1.19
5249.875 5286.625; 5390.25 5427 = 1.05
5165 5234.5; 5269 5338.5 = 1.25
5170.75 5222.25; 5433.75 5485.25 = 1.31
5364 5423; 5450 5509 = 1.04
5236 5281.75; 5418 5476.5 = 1.06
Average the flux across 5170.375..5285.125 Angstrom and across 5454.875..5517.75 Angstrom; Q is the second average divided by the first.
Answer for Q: 1.17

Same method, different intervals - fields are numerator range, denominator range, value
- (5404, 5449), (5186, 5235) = 1.14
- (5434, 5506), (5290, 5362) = 1.01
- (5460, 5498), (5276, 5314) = 1.01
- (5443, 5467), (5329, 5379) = 1.02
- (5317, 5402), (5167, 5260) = 1.16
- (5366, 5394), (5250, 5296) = 1.05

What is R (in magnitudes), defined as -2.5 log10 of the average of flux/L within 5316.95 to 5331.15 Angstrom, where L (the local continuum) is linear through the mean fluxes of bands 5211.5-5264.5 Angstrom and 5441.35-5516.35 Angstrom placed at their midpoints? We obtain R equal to 0.040 mag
